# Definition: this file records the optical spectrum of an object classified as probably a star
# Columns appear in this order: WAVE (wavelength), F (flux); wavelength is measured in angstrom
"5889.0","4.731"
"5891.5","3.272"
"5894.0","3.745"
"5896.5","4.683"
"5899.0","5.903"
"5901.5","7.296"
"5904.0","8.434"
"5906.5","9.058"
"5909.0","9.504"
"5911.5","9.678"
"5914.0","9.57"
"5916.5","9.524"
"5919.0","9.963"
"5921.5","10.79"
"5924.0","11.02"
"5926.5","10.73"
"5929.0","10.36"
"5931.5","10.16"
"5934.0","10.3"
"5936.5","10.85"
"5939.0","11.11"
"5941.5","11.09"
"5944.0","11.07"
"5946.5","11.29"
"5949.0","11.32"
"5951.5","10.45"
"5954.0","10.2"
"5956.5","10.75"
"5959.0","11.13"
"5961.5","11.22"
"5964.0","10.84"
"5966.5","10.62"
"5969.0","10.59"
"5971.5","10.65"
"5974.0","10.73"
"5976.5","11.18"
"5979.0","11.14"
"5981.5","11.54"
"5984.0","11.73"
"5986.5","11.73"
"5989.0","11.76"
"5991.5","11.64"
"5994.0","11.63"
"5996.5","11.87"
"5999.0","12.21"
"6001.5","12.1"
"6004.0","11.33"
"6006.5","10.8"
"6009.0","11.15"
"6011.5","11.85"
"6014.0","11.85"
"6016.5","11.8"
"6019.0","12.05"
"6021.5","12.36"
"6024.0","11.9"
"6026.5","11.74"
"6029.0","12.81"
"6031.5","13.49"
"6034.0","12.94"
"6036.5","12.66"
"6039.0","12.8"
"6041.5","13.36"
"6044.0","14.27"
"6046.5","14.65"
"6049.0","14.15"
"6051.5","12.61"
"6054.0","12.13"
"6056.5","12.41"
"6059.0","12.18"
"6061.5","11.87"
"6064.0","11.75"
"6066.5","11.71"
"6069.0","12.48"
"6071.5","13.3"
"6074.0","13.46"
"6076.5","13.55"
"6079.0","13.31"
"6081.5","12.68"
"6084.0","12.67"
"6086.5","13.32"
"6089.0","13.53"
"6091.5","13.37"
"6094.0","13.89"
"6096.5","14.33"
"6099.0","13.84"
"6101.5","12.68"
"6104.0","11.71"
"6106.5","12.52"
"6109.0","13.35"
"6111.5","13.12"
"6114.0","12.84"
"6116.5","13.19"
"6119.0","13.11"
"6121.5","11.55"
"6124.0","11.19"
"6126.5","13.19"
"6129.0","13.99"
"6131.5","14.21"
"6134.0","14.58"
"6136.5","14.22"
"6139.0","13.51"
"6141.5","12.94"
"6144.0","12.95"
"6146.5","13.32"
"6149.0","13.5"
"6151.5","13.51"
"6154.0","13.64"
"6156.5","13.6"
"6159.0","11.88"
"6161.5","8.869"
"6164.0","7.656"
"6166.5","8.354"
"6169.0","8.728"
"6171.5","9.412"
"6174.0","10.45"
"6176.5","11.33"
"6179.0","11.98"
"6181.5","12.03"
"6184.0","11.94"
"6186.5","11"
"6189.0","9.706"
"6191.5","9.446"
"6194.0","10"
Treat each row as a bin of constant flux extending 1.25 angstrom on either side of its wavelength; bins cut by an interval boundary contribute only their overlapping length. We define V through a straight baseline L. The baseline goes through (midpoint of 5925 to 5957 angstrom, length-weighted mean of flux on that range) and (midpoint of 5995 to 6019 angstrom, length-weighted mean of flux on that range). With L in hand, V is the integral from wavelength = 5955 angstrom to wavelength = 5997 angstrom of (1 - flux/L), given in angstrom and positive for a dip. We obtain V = 0.2 angstrom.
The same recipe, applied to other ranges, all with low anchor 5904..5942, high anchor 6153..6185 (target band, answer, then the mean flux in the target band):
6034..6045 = -2.93 angstrom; 13.2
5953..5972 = -0.93 angstrom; 10.8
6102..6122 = -4.00 angstrom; 12.7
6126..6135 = -2.88 angstrom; 14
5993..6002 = -1.40 angstrom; 11.9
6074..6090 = -4.05 angstrom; 13.2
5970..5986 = -1.37 angstrom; 11.2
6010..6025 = -2.27 angstrom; 12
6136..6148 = -3.01 angstrom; 13.3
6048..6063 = -2.93 angstrom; 12.5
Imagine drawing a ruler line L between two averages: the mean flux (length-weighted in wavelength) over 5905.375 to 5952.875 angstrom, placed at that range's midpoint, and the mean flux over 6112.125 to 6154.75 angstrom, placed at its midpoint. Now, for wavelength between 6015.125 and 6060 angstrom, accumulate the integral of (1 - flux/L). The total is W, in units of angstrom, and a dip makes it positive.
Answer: -3.28 angstrom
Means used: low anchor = 10.4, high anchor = 13.3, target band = 12.8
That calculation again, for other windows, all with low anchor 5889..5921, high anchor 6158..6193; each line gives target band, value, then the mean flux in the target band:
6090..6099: -4.3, 13.9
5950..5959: -2.9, 10.6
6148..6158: -3.6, 13.5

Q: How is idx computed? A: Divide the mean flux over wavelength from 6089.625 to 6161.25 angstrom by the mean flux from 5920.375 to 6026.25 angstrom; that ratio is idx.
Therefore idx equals 1.17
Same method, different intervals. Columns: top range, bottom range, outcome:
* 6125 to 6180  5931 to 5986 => 1.11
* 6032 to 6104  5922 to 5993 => 1.19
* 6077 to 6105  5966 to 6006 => 1.16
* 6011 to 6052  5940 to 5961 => 1.17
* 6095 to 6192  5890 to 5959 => 1.30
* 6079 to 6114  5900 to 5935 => 1.35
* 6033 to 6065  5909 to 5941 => 1.25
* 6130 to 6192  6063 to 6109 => 0.90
